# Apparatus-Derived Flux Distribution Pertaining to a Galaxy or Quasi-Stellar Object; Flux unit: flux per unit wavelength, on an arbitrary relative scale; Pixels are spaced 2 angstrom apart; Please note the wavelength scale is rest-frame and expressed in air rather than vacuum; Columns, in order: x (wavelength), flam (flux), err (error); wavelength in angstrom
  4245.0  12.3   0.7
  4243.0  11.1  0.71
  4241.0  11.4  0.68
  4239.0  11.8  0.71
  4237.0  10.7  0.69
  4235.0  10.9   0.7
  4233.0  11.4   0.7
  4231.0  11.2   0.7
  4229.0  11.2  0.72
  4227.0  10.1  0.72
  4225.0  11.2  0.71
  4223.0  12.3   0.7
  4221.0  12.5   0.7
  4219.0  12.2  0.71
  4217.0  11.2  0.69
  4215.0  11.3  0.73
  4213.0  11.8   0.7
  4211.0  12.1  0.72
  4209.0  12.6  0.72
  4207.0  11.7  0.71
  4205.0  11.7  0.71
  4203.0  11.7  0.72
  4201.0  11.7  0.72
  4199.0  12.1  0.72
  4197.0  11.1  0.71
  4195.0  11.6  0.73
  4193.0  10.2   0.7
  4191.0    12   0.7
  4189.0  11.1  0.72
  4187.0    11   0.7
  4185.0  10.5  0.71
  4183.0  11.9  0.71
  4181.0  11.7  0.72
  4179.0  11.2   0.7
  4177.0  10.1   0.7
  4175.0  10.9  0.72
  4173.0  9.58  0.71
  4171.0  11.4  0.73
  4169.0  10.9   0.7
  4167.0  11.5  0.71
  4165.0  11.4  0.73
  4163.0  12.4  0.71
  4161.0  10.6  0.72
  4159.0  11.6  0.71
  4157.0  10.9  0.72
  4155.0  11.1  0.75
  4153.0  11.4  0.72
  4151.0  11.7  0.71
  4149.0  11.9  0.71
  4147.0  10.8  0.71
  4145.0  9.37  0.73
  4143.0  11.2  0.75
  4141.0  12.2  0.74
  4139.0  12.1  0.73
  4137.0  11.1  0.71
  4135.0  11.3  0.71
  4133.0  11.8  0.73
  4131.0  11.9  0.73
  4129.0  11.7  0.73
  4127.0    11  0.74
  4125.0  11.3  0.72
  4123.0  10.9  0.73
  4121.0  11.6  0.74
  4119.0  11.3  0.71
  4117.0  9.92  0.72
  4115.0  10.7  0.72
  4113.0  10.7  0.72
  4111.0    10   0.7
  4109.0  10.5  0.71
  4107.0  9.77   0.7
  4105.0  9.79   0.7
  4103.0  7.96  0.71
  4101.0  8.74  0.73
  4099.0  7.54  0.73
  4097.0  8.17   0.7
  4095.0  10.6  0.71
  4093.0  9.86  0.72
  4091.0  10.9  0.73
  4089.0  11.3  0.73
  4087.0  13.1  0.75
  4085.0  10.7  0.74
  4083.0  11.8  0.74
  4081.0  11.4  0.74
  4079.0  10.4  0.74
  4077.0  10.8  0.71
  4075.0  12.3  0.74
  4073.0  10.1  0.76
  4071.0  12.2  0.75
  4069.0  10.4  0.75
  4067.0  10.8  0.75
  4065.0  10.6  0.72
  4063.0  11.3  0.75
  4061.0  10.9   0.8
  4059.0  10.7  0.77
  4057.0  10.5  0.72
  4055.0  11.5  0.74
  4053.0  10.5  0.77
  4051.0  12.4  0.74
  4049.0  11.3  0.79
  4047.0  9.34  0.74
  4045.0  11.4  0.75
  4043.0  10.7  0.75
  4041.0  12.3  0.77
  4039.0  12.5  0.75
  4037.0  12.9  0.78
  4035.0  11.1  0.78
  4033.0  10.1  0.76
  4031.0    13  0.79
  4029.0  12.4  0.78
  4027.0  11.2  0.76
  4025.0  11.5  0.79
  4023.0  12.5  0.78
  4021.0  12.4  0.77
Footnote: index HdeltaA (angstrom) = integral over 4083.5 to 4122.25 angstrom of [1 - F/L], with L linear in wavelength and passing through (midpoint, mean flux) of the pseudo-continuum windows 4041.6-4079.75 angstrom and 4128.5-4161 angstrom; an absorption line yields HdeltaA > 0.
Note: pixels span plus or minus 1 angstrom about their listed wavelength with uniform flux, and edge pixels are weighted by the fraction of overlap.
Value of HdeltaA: 3.4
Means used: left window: 11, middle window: 10.2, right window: 11.4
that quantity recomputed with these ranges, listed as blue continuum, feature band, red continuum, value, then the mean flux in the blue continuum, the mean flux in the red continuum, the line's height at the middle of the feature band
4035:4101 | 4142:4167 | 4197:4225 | 0.63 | 10.9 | 11.9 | 11.5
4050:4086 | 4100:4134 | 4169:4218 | 1.86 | 11.1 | 11.3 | 11.2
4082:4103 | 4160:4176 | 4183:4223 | 0.09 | 10.2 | 11.6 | 11.2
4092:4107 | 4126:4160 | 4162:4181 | -3.68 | 9.01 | 11.1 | 10.3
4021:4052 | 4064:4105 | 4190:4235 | 4.14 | 11.7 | 11.6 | 11.6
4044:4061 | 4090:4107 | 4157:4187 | 2.75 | 11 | 11.1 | 11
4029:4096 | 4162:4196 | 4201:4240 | 0.98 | 11.2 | 11.6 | 11.5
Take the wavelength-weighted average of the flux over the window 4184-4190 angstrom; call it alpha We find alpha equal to 10.9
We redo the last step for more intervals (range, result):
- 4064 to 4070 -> 10.6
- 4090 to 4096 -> 10.5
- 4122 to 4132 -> 11.4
